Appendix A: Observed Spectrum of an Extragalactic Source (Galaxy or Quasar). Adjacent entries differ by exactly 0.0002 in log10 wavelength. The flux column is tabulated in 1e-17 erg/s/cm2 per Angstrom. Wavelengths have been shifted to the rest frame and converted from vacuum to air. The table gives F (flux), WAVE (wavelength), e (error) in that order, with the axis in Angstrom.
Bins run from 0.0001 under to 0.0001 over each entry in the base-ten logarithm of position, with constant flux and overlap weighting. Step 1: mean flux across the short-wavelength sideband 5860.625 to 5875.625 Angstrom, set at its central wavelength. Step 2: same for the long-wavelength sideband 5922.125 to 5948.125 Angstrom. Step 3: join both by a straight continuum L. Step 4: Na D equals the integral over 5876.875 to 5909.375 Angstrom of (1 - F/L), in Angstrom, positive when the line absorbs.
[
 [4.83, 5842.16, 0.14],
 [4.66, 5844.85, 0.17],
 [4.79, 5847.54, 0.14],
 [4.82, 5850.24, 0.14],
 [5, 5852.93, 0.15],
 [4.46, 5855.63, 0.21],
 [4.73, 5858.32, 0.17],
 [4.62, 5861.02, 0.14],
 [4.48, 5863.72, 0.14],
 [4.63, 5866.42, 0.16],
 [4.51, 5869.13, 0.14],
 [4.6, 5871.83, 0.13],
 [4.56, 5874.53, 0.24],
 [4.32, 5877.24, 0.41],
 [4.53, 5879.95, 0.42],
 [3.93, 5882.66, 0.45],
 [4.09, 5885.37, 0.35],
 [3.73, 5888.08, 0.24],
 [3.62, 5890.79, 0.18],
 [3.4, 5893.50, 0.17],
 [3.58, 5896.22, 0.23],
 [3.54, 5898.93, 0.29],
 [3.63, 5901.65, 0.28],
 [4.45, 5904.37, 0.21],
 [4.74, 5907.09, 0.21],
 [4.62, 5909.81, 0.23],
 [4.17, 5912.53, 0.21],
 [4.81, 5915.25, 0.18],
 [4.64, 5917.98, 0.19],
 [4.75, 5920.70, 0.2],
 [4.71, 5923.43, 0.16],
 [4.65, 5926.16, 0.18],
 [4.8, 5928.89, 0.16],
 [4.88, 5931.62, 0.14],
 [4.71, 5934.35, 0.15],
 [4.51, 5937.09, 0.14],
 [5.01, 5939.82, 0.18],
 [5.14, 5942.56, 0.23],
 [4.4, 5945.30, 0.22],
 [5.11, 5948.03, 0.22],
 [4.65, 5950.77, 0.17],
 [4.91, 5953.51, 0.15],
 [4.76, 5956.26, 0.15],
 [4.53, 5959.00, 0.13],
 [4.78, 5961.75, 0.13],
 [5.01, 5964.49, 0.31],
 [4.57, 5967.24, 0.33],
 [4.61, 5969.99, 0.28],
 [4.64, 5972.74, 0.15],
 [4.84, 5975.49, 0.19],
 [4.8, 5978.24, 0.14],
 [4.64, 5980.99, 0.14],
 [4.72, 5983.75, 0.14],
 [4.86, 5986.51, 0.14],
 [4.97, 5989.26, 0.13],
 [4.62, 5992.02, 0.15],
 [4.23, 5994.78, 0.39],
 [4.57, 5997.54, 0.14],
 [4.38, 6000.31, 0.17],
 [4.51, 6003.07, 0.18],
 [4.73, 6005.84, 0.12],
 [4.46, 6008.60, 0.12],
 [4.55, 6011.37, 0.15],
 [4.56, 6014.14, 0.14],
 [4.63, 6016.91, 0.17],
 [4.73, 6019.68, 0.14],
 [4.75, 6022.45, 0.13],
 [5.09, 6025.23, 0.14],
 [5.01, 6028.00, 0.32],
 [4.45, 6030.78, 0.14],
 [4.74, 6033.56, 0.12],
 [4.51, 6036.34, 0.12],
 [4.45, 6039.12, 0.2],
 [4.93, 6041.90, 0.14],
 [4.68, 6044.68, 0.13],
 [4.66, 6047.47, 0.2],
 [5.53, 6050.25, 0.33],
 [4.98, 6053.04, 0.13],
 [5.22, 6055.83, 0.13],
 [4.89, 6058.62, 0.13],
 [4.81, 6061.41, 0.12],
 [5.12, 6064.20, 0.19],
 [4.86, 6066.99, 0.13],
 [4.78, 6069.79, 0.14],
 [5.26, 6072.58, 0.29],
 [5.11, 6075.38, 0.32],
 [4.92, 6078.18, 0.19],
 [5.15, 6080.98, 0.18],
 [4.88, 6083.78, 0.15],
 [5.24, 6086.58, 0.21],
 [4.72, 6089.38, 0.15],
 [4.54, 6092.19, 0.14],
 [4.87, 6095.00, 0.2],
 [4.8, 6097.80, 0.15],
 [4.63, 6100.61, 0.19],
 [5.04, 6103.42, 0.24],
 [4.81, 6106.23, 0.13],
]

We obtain 4.70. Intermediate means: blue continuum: 4.56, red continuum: 4.78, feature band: 3.97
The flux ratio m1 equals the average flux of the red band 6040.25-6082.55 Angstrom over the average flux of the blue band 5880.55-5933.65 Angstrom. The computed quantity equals 1.17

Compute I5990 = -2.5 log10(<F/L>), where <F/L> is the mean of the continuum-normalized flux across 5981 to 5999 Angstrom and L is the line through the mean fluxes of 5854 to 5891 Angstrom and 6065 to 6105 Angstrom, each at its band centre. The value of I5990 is 0.00 mag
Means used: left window 4.37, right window 4.92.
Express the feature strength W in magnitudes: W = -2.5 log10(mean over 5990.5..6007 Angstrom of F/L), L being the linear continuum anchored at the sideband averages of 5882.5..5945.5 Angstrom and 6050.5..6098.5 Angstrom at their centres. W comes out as 0.04 mag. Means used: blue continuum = 4.36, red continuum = 4.97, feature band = 4.51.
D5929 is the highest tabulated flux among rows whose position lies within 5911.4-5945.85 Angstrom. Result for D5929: 5.14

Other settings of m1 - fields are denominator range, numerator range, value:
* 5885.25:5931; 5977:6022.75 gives 1.09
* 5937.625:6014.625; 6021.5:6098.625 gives 1.04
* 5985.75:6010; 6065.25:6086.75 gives 1.09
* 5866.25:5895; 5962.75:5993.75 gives 1.14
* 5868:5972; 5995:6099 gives 1.07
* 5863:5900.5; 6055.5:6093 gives 1.21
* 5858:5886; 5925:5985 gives 1.07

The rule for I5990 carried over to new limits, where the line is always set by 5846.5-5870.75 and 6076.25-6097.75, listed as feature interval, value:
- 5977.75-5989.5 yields 0.00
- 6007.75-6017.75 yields 0.06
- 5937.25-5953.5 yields -0.02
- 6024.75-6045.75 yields 0.03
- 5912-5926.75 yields 0.02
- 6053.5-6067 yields -0.03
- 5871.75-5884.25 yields 0.08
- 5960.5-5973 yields 0.01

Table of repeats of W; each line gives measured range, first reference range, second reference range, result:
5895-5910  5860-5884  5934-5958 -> 0.14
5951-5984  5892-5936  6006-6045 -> -0.05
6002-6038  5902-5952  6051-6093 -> 0.05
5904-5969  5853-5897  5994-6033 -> -0.07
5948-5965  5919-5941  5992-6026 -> -0.02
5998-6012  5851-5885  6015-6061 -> 0.06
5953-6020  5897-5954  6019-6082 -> 0.02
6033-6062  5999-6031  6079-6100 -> -0.02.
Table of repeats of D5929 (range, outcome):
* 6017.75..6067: 5.53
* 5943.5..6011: 5.11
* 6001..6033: 5.09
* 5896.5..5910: 4.74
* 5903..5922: 4.81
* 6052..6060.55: 5.22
